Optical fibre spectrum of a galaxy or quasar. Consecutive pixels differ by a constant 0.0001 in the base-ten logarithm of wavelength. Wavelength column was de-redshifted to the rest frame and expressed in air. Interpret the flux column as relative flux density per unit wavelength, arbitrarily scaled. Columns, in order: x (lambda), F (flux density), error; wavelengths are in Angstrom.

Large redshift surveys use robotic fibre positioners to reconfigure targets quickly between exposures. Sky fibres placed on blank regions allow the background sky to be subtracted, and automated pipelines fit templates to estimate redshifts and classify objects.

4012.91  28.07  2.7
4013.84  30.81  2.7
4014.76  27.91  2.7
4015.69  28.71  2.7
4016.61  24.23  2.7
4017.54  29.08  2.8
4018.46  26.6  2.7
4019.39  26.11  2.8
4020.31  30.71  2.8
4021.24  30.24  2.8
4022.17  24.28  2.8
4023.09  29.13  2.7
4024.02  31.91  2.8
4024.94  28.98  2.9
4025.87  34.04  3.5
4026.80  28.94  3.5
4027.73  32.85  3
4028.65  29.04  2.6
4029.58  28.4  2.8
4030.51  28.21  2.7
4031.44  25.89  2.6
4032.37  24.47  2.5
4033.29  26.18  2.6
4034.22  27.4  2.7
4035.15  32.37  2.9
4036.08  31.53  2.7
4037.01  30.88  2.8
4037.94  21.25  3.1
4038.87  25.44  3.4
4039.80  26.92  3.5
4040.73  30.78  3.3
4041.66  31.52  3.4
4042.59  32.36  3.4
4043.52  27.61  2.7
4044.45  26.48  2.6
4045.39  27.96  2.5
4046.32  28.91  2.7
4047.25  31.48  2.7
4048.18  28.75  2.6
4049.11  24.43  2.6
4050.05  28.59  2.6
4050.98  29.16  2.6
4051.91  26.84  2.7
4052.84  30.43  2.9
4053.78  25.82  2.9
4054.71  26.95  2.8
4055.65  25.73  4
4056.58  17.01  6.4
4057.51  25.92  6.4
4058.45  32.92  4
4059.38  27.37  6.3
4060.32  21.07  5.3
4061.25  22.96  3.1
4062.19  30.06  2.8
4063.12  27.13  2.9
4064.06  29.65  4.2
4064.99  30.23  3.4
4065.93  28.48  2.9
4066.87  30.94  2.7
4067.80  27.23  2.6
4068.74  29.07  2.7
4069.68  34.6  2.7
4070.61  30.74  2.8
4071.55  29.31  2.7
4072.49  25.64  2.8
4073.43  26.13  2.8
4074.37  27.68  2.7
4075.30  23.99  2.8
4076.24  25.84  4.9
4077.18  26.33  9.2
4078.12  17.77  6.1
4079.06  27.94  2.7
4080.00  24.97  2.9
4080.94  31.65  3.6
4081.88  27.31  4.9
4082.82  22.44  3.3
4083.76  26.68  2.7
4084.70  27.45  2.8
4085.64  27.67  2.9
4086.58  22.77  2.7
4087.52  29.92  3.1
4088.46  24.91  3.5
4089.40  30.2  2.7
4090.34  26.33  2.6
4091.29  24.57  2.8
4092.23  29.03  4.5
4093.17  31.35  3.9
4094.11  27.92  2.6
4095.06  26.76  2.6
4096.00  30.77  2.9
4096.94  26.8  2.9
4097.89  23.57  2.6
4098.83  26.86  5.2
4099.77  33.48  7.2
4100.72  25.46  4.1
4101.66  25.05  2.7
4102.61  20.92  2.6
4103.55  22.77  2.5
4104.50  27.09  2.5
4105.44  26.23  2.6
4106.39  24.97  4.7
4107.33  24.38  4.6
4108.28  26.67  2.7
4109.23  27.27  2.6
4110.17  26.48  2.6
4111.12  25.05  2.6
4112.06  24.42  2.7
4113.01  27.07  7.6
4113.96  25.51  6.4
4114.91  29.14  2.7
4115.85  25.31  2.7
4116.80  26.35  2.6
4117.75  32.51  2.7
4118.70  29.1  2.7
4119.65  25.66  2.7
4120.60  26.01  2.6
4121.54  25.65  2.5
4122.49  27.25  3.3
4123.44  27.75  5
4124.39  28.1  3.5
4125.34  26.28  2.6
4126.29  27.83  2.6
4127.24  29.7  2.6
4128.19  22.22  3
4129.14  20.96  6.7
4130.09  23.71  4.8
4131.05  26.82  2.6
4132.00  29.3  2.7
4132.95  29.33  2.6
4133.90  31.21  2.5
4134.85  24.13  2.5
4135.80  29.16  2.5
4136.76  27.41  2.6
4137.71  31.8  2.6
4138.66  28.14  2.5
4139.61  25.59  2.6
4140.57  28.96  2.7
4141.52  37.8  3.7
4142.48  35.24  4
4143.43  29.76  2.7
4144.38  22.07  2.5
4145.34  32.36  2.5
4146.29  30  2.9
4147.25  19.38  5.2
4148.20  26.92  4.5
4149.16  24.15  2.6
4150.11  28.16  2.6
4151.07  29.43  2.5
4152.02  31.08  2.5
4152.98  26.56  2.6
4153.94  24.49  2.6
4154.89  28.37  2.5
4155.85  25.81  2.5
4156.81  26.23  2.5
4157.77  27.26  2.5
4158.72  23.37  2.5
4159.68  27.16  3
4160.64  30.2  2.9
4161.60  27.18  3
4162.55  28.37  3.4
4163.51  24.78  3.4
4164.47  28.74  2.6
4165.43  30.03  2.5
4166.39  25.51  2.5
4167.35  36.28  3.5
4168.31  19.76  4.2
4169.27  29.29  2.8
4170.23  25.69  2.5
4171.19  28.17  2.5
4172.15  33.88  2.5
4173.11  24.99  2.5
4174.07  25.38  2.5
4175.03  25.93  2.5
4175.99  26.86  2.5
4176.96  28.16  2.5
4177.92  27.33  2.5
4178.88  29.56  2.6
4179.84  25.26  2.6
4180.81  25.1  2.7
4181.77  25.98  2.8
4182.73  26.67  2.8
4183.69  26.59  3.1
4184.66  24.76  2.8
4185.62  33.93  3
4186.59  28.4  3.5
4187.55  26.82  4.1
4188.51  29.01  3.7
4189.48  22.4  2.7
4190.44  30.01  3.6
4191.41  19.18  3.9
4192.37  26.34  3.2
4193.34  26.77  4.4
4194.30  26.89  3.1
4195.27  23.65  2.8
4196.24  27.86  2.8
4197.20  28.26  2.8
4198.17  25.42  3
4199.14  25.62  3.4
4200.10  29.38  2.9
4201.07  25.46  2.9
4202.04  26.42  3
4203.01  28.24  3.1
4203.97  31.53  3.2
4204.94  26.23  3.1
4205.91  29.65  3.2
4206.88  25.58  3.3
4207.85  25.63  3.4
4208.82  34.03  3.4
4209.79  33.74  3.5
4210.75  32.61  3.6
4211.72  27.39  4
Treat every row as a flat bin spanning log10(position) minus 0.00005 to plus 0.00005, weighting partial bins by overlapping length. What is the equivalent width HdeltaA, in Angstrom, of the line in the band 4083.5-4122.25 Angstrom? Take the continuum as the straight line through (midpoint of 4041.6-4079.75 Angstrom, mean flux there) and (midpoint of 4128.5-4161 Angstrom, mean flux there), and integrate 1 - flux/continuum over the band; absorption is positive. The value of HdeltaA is 1.2 Angstrom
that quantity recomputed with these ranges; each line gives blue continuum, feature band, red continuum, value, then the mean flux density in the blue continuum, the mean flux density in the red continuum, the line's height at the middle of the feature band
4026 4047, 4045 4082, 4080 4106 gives 0.5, 28.5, 26.8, 27.7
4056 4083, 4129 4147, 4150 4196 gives -1.0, 27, 27.1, 27.1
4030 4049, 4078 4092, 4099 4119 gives 0.3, 28.3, 26.4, 27.1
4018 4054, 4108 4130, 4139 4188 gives 1.1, 28.6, 27.6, 28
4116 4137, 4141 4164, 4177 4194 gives -0.7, 27.1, 26.8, 26.9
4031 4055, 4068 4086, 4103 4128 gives 0.3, 28.1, 26.7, 27.4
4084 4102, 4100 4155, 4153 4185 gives 0.3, 27.4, 27.1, 27.3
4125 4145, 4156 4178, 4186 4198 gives -0.3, 28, 26.3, 27.1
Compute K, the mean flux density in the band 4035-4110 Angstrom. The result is 27.3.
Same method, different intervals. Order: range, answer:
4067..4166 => 27.2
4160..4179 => 27.8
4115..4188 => 27.5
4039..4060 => 27.8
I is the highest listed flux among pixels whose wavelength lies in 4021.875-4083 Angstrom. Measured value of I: 34.6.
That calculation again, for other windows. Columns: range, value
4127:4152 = 37.8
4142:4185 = 36.28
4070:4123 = 33.48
